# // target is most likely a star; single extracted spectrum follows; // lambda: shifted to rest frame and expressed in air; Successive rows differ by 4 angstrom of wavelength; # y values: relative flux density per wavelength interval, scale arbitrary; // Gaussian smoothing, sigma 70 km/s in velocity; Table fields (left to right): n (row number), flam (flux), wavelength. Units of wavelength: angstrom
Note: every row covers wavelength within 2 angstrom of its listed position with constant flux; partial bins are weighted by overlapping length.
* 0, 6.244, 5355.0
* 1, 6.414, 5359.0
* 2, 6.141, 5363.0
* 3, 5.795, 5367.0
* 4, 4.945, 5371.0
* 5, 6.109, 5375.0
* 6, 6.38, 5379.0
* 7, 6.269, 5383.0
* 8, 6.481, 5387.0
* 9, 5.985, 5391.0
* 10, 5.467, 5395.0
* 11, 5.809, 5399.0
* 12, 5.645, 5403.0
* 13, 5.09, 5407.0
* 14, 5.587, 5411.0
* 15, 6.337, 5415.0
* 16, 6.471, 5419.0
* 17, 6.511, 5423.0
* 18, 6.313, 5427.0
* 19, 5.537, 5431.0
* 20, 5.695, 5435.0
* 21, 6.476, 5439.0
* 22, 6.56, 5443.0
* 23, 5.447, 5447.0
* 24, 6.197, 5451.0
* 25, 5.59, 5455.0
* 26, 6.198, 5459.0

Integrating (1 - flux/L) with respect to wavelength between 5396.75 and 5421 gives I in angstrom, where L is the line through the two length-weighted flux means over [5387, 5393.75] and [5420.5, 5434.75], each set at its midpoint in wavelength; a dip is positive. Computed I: 1.03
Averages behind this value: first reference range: 6.07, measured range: 5.82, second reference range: 6.08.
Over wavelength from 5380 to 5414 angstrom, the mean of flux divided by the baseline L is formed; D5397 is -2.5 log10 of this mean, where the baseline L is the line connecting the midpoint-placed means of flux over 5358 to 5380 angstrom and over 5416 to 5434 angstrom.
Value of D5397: 0.04 mag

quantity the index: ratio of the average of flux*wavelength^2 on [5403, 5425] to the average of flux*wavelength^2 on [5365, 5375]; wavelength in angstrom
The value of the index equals 1.10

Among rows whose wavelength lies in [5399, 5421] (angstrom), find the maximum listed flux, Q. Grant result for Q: 6.471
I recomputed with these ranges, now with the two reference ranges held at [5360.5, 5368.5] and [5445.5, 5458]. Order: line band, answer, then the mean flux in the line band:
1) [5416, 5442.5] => -1.6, 6.2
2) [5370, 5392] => -0.4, 6.08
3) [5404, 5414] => 0.7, 5.47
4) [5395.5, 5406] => 0.5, 5.63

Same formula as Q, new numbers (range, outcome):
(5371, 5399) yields 6.481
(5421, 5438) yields 6.511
